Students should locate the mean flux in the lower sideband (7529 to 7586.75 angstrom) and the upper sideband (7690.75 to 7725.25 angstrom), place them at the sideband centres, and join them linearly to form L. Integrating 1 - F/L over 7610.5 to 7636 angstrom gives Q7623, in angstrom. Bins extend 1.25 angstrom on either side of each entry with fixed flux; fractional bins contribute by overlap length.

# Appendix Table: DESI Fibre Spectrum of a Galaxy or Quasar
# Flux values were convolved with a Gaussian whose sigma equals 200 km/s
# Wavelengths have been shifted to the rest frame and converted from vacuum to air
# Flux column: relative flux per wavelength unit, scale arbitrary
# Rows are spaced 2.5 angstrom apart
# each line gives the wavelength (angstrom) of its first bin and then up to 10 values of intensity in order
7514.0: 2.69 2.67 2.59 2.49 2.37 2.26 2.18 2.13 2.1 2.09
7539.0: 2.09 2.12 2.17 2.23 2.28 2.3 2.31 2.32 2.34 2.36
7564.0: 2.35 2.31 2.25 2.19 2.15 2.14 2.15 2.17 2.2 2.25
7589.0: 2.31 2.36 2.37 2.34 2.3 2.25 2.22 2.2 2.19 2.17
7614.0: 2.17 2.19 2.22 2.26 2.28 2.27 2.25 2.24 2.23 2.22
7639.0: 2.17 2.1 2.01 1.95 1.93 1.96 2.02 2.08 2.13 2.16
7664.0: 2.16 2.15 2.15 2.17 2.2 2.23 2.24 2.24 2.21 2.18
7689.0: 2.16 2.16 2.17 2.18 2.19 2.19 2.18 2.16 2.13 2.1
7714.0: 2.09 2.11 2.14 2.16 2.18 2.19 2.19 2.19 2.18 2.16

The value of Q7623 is -0.5 angstrom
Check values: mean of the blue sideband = 2.22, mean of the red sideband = 2.15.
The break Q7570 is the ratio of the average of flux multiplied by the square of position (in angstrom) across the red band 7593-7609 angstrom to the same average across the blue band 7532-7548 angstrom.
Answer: 1.08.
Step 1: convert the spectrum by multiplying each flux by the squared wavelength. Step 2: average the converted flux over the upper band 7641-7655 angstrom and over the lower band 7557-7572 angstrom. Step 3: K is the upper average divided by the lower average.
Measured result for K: 0.88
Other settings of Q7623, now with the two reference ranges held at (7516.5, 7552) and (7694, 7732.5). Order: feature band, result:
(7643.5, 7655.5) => 1.2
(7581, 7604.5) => -0.6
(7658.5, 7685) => -0.1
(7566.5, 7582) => 0.3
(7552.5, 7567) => -0.6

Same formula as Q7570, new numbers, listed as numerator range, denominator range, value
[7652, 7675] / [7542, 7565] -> 0.96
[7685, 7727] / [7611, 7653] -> 1.02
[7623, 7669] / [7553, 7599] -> 0.95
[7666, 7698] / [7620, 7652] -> 1.03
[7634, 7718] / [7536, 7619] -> 0.98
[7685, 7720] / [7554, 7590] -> 0.99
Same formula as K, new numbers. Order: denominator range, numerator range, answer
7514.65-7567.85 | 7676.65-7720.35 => 0.99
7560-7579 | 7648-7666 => 0.94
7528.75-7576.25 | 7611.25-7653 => 0.99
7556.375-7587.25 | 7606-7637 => 1.00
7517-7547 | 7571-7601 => 1.01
